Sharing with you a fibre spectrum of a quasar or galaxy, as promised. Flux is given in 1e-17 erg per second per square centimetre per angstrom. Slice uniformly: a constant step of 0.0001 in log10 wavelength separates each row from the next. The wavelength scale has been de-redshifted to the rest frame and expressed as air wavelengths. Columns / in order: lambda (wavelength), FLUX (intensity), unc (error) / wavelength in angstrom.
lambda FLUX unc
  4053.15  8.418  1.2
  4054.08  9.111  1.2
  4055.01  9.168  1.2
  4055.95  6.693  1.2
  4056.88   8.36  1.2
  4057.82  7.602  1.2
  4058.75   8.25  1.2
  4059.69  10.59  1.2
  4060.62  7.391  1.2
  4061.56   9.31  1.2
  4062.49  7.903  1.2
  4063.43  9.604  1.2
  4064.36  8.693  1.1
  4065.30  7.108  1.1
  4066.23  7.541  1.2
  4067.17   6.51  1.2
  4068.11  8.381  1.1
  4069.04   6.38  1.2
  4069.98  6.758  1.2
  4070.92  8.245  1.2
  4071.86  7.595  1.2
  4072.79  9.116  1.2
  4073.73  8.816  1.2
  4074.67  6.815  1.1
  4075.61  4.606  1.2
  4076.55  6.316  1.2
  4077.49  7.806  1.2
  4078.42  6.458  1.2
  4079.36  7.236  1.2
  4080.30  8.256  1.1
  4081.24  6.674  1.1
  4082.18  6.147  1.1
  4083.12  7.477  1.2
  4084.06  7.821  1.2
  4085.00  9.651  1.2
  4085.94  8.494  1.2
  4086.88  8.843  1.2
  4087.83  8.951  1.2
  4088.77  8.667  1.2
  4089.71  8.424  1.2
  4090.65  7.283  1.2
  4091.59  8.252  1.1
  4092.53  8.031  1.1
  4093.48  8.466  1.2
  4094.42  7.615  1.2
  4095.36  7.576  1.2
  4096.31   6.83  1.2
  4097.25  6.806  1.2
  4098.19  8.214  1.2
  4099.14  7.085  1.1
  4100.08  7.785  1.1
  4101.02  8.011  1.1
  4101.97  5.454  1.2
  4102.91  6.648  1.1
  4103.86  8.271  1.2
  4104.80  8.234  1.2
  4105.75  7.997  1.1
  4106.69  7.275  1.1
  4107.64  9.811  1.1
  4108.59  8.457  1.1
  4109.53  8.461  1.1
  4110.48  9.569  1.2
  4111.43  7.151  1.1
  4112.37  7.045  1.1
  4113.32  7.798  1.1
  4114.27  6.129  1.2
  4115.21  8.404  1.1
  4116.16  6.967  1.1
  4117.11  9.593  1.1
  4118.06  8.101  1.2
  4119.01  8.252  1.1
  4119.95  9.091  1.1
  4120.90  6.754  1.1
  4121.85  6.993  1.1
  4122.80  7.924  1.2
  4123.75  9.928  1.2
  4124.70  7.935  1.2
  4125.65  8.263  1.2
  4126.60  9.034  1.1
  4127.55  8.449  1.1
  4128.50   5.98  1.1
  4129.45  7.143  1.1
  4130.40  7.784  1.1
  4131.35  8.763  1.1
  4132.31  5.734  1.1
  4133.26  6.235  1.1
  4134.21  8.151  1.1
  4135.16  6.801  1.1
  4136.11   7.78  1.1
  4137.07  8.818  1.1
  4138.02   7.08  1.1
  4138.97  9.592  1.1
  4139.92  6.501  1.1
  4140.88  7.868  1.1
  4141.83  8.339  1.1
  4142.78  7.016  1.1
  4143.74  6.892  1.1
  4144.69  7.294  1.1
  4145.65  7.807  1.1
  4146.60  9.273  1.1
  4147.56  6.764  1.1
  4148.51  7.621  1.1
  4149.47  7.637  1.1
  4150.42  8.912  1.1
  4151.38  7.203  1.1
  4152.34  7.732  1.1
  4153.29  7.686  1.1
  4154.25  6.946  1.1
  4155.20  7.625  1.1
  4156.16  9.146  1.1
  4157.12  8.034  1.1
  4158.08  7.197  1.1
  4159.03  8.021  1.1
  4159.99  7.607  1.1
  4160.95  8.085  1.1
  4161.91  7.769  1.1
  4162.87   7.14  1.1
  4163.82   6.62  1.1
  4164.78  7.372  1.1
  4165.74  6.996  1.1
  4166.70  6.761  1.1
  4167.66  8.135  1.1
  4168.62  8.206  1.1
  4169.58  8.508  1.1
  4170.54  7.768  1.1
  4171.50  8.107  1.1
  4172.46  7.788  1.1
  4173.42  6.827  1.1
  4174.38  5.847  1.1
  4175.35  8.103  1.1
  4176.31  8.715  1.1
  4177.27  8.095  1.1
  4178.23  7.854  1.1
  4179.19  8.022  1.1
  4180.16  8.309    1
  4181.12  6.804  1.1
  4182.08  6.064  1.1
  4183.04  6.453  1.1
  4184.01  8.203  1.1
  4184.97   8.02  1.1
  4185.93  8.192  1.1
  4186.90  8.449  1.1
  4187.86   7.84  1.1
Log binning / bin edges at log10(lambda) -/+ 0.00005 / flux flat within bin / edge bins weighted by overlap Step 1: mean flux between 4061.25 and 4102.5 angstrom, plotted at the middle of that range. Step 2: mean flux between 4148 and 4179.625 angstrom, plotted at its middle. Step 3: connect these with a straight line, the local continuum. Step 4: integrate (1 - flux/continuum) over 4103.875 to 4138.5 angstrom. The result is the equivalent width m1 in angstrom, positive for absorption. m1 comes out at -0.9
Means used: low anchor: 7.68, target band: 7.89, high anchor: 7.7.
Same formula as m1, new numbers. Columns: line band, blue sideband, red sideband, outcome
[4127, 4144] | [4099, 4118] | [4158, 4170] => 0.4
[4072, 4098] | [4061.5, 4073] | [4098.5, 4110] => 0.5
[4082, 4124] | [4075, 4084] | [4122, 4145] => -4.2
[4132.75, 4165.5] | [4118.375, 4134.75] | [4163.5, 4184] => 0.0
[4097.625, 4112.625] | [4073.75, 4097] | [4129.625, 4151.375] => -0.4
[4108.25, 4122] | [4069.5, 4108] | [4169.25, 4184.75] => -0.5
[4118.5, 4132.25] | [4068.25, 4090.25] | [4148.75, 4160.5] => -0.4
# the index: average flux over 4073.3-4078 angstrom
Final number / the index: 6.86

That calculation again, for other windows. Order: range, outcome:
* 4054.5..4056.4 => 7.96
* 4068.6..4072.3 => 7.23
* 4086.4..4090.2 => 8.71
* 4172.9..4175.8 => 6.91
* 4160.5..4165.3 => 7.39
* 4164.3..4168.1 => 7.3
